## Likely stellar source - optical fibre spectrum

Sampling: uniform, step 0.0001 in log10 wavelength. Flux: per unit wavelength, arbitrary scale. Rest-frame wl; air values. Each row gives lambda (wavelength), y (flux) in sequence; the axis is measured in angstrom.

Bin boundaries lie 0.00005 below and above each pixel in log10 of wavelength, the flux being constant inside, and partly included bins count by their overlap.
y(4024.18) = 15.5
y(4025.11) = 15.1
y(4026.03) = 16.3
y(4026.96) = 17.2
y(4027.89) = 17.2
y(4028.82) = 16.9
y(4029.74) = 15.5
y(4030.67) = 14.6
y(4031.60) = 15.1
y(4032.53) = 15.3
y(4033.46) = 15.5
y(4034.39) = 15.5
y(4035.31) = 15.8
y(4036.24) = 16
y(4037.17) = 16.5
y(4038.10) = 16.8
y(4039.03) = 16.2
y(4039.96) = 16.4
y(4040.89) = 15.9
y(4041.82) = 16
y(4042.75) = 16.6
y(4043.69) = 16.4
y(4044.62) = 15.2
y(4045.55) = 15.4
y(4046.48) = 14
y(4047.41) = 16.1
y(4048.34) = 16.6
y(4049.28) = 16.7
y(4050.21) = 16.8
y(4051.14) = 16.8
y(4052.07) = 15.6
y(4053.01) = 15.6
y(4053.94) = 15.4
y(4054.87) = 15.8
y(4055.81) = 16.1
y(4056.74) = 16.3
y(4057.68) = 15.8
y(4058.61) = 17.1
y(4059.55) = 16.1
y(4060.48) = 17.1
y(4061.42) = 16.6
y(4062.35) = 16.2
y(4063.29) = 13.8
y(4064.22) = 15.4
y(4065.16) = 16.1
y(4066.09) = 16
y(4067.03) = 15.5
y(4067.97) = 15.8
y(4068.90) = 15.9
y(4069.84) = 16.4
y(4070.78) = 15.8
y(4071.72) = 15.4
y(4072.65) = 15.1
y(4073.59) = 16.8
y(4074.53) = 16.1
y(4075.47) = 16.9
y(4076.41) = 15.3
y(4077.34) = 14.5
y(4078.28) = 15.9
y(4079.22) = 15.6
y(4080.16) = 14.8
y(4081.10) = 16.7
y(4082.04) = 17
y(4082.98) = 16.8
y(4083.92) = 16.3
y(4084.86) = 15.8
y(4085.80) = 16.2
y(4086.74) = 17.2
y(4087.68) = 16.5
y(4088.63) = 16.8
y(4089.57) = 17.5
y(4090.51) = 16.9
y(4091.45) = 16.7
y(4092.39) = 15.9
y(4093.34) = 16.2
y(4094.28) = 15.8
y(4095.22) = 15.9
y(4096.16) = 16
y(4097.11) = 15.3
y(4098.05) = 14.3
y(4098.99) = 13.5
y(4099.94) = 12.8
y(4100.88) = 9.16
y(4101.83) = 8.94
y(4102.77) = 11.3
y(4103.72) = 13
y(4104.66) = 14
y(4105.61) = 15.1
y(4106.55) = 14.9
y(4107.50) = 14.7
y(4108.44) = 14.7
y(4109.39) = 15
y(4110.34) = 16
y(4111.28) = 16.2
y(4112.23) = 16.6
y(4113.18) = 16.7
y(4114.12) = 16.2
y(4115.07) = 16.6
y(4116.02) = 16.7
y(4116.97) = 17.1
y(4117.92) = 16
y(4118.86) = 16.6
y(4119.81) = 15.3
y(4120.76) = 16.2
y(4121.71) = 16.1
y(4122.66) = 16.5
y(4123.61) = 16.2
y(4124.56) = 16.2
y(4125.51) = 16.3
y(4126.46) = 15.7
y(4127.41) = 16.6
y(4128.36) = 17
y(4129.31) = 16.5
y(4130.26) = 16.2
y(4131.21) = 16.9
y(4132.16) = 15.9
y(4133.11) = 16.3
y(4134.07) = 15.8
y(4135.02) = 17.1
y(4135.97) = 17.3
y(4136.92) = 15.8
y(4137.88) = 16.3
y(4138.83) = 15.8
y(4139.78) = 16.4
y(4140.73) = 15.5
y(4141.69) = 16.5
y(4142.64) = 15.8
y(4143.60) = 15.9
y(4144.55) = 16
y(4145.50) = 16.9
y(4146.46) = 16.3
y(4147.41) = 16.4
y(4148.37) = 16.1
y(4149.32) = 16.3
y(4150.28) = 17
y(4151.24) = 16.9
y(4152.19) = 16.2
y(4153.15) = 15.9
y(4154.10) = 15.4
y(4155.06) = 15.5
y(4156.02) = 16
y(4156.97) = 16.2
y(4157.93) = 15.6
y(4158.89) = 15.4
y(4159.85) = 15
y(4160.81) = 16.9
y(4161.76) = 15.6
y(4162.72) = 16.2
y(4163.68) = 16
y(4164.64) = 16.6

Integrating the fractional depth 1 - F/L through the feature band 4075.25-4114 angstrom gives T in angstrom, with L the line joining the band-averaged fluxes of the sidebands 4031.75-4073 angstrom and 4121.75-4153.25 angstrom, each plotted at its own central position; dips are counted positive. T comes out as 2.1 angstrom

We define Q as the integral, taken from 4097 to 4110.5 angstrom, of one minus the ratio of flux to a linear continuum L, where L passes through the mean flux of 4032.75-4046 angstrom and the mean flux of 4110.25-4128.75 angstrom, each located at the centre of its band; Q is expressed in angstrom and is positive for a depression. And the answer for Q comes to 2.38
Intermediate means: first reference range 16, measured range 13.4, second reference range 16.3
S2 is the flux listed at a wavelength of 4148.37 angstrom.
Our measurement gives 16.1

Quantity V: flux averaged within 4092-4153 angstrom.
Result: 15.6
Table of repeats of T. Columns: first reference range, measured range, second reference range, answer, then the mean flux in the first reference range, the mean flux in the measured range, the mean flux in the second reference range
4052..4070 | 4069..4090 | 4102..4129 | -0.43 angstrom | 15.9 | 16.1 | 15.6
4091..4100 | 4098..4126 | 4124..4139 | 1.51 angstrom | 15.3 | 15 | 16.4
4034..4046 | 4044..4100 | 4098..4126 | -1.28 angstrom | 16.1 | 15.9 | 15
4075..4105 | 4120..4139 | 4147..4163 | -0.77 angstrom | 15.2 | 16.3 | 16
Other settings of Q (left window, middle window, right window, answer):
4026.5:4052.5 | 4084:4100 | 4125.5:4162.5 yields 0.2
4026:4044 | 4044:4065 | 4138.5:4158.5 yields 0.2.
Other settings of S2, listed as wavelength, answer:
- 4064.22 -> 15.4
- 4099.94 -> 12.8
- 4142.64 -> 15.8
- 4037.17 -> 16.5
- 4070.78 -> 15.8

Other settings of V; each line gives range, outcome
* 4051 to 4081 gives 15.9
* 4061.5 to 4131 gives 15.6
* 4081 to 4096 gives 16.5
